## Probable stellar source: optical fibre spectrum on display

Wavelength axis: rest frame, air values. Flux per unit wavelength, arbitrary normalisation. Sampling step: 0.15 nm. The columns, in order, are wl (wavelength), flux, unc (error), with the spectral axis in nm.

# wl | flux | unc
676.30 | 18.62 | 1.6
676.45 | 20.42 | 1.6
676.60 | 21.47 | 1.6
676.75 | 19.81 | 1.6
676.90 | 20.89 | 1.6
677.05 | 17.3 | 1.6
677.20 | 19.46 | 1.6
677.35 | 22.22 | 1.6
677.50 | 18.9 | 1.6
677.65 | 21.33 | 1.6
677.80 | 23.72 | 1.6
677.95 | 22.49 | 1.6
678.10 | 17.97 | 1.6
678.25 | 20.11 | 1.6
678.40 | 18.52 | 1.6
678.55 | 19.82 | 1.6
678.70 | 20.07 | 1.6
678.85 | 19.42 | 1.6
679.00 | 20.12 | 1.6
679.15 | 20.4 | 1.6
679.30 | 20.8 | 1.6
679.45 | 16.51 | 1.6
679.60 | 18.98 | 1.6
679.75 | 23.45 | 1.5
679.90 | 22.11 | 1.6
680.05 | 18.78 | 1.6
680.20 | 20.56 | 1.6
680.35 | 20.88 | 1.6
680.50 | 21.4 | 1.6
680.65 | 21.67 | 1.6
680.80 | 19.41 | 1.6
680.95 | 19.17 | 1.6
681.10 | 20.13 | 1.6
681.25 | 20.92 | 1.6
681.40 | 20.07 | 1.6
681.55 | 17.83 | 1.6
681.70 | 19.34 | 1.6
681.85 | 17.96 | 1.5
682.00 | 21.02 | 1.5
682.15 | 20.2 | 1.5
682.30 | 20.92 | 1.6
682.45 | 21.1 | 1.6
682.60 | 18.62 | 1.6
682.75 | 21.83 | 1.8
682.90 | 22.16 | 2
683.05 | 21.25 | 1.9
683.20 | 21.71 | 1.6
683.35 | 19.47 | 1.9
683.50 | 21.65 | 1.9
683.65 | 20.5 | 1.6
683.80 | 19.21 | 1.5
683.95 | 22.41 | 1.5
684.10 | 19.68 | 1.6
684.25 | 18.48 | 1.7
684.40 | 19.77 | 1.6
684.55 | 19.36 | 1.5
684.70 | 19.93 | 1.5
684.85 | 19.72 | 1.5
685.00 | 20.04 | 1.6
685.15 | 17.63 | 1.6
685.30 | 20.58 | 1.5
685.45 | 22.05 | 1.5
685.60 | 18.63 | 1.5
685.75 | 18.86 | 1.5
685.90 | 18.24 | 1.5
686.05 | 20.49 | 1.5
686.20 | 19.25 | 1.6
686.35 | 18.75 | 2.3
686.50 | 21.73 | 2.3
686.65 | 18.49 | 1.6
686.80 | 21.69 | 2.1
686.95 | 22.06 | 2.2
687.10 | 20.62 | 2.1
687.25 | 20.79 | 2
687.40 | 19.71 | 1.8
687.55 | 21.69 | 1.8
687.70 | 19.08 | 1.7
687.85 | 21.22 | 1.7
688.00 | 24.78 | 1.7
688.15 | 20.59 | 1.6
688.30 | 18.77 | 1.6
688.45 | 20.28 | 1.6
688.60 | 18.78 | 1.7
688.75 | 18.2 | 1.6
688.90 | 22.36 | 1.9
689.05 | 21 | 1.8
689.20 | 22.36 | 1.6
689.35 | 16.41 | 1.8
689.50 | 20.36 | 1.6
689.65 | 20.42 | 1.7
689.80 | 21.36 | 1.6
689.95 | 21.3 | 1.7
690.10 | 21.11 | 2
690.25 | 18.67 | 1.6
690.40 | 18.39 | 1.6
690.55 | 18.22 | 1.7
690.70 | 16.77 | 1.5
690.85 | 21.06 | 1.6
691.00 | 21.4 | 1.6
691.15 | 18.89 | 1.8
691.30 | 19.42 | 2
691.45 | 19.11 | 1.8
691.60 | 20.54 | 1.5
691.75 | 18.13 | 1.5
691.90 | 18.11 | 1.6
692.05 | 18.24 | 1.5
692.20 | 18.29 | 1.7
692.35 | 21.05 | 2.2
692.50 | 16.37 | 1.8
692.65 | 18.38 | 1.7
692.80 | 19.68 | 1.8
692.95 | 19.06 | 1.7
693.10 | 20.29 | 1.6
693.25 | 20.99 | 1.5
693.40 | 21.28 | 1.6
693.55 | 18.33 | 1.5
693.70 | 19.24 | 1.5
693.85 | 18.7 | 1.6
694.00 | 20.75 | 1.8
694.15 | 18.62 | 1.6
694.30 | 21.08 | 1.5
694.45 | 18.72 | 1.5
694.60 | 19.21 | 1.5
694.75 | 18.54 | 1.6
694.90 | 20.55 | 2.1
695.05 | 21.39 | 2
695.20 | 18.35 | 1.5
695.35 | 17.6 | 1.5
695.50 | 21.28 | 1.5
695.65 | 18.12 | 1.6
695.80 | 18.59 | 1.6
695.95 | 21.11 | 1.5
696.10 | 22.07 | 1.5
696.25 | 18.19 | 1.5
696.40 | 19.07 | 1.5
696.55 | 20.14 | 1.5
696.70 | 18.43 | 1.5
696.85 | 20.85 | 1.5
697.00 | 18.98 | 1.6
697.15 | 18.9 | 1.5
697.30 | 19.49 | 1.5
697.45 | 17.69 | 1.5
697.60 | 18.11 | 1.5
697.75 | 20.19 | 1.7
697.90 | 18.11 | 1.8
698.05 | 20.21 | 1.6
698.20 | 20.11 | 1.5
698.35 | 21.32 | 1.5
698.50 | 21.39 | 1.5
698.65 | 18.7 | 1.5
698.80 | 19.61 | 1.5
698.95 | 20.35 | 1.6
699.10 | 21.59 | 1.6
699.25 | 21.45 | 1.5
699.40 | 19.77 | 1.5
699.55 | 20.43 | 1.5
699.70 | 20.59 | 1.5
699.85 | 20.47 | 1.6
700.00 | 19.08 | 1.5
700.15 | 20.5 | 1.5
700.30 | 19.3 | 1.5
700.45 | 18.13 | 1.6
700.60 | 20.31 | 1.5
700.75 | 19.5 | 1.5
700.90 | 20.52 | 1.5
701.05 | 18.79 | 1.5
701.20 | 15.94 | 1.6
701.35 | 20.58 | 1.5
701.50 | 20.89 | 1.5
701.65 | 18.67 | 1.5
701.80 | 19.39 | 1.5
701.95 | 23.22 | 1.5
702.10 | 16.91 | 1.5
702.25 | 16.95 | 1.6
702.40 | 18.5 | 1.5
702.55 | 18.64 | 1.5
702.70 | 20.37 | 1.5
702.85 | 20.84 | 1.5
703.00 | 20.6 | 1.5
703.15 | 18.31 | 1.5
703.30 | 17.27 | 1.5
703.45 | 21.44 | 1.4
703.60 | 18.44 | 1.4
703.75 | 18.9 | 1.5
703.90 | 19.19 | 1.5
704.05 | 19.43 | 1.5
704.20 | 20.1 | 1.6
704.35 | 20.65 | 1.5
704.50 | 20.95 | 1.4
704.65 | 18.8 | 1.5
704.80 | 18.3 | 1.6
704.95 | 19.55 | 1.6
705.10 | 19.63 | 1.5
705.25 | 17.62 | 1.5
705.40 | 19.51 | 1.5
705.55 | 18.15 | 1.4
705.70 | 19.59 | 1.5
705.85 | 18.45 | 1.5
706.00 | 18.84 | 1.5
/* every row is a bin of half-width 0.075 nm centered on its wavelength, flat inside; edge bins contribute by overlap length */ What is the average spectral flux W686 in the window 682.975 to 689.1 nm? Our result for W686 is 20.2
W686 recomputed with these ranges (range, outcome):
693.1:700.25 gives 19.8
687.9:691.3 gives 20.1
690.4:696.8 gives 19.4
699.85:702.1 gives 19.6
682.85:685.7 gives 20.2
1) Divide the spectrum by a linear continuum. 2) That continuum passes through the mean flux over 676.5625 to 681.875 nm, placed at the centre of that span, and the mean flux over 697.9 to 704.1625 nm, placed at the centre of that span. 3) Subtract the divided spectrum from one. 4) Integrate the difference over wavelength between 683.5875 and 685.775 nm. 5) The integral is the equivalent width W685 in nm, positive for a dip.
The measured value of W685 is 0.02 nm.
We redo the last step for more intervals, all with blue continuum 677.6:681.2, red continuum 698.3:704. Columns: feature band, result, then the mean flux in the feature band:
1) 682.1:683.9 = -0.05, 20.7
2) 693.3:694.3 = 0.01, 19.6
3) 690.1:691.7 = 0.05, 19.3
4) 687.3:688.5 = -0.04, 20.8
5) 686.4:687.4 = -0.03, 20.8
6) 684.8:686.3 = 0.04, 19.5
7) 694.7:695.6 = 0.01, 19.6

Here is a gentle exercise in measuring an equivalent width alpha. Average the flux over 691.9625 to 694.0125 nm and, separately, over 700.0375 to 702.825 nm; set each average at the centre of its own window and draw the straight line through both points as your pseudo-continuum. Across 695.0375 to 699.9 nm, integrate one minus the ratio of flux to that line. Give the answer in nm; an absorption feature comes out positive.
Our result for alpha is -0.12 nm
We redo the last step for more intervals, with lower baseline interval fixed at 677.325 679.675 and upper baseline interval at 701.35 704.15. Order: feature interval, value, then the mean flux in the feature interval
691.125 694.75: 0.070 nm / 19.3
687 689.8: -0.097 nm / 20.5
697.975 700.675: -0.100 nm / 20.2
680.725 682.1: 0.028 nm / 19.6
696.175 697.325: 0.017 nm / 19.2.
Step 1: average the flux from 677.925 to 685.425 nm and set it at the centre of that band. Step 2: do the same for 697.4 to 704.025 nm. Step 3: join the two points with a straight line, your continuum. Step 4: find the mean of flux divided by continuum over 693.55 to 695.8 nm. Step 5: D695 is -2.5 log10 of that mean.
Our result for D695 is 0.021 mag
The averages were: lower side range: 20.1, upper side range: 19.6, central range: 19.4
